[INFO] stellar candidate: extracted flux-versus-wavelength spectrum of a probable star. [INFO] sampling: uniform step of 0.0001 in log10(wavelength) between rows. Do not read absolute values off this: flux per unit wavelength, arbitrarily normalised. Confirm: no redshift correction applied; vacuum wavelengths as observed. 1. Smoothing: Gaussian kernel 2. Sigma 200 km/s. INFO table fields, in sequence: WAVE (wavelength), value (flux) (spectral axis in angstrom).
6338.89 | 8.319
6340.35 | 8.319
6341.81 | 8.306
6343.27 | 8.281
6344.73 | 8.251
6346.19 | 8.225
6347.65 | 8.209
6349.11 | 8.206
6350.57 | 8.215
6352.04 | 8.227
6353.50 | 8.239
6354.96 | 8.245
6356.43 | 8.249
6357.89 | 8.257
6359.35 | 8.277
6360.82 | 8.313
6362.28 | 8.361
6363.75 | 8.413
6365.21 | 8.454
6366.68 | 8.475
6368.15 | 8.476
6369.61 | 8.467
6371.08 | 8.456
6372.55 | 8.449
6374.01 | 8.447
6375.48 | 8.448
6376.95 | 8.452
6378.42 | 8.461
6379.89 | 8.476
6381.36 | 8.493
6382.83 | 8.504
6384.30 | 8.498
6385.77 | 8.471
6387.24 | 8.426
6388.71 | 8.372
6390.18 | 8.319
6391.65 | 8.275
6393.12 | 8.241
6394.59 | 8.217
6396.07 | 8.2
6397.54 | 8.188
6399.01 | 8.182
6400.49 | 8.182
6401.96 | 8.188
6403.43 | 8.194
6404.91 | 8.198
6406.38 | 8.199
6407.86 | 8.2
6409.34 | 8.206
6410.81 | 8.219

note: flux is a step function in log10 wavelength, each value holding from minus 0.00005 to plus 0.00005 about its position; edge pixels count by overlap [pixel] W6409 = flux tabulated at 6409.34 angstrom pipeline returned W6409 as 8.206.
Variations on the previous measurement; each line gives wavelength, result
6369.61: 8.467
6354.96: 8.245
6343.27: 8.281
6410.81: 8.219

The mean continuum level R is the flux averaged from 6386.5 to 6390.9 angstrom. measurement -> 8.38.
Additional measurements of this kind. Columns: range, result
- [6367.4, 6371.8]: 8.47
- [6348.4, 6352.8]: 8.21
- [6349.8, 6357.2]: 8.23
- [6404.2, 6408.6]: 8.2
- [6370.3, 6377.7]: 8.45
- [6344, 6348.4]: 8.24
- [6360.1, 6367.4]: 8.4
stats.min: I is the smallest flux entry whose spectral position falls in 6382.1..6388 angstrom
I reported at 8.426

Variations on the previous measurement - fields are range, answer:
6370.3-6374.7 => 8.447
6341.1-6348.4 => 8.209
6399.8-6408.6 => 8.182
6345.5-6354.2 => 8.206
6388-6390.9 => 8.319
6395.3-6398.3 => 8.188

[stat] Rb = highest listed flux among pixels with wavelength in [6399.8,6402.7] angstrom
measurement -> 8.188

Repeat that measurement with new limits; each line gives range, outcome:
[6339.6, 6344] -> 8.319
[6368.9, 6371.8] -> 8.467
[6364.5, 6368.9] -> 8.476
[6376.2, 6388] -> 8.504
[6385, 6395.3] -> 8.471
